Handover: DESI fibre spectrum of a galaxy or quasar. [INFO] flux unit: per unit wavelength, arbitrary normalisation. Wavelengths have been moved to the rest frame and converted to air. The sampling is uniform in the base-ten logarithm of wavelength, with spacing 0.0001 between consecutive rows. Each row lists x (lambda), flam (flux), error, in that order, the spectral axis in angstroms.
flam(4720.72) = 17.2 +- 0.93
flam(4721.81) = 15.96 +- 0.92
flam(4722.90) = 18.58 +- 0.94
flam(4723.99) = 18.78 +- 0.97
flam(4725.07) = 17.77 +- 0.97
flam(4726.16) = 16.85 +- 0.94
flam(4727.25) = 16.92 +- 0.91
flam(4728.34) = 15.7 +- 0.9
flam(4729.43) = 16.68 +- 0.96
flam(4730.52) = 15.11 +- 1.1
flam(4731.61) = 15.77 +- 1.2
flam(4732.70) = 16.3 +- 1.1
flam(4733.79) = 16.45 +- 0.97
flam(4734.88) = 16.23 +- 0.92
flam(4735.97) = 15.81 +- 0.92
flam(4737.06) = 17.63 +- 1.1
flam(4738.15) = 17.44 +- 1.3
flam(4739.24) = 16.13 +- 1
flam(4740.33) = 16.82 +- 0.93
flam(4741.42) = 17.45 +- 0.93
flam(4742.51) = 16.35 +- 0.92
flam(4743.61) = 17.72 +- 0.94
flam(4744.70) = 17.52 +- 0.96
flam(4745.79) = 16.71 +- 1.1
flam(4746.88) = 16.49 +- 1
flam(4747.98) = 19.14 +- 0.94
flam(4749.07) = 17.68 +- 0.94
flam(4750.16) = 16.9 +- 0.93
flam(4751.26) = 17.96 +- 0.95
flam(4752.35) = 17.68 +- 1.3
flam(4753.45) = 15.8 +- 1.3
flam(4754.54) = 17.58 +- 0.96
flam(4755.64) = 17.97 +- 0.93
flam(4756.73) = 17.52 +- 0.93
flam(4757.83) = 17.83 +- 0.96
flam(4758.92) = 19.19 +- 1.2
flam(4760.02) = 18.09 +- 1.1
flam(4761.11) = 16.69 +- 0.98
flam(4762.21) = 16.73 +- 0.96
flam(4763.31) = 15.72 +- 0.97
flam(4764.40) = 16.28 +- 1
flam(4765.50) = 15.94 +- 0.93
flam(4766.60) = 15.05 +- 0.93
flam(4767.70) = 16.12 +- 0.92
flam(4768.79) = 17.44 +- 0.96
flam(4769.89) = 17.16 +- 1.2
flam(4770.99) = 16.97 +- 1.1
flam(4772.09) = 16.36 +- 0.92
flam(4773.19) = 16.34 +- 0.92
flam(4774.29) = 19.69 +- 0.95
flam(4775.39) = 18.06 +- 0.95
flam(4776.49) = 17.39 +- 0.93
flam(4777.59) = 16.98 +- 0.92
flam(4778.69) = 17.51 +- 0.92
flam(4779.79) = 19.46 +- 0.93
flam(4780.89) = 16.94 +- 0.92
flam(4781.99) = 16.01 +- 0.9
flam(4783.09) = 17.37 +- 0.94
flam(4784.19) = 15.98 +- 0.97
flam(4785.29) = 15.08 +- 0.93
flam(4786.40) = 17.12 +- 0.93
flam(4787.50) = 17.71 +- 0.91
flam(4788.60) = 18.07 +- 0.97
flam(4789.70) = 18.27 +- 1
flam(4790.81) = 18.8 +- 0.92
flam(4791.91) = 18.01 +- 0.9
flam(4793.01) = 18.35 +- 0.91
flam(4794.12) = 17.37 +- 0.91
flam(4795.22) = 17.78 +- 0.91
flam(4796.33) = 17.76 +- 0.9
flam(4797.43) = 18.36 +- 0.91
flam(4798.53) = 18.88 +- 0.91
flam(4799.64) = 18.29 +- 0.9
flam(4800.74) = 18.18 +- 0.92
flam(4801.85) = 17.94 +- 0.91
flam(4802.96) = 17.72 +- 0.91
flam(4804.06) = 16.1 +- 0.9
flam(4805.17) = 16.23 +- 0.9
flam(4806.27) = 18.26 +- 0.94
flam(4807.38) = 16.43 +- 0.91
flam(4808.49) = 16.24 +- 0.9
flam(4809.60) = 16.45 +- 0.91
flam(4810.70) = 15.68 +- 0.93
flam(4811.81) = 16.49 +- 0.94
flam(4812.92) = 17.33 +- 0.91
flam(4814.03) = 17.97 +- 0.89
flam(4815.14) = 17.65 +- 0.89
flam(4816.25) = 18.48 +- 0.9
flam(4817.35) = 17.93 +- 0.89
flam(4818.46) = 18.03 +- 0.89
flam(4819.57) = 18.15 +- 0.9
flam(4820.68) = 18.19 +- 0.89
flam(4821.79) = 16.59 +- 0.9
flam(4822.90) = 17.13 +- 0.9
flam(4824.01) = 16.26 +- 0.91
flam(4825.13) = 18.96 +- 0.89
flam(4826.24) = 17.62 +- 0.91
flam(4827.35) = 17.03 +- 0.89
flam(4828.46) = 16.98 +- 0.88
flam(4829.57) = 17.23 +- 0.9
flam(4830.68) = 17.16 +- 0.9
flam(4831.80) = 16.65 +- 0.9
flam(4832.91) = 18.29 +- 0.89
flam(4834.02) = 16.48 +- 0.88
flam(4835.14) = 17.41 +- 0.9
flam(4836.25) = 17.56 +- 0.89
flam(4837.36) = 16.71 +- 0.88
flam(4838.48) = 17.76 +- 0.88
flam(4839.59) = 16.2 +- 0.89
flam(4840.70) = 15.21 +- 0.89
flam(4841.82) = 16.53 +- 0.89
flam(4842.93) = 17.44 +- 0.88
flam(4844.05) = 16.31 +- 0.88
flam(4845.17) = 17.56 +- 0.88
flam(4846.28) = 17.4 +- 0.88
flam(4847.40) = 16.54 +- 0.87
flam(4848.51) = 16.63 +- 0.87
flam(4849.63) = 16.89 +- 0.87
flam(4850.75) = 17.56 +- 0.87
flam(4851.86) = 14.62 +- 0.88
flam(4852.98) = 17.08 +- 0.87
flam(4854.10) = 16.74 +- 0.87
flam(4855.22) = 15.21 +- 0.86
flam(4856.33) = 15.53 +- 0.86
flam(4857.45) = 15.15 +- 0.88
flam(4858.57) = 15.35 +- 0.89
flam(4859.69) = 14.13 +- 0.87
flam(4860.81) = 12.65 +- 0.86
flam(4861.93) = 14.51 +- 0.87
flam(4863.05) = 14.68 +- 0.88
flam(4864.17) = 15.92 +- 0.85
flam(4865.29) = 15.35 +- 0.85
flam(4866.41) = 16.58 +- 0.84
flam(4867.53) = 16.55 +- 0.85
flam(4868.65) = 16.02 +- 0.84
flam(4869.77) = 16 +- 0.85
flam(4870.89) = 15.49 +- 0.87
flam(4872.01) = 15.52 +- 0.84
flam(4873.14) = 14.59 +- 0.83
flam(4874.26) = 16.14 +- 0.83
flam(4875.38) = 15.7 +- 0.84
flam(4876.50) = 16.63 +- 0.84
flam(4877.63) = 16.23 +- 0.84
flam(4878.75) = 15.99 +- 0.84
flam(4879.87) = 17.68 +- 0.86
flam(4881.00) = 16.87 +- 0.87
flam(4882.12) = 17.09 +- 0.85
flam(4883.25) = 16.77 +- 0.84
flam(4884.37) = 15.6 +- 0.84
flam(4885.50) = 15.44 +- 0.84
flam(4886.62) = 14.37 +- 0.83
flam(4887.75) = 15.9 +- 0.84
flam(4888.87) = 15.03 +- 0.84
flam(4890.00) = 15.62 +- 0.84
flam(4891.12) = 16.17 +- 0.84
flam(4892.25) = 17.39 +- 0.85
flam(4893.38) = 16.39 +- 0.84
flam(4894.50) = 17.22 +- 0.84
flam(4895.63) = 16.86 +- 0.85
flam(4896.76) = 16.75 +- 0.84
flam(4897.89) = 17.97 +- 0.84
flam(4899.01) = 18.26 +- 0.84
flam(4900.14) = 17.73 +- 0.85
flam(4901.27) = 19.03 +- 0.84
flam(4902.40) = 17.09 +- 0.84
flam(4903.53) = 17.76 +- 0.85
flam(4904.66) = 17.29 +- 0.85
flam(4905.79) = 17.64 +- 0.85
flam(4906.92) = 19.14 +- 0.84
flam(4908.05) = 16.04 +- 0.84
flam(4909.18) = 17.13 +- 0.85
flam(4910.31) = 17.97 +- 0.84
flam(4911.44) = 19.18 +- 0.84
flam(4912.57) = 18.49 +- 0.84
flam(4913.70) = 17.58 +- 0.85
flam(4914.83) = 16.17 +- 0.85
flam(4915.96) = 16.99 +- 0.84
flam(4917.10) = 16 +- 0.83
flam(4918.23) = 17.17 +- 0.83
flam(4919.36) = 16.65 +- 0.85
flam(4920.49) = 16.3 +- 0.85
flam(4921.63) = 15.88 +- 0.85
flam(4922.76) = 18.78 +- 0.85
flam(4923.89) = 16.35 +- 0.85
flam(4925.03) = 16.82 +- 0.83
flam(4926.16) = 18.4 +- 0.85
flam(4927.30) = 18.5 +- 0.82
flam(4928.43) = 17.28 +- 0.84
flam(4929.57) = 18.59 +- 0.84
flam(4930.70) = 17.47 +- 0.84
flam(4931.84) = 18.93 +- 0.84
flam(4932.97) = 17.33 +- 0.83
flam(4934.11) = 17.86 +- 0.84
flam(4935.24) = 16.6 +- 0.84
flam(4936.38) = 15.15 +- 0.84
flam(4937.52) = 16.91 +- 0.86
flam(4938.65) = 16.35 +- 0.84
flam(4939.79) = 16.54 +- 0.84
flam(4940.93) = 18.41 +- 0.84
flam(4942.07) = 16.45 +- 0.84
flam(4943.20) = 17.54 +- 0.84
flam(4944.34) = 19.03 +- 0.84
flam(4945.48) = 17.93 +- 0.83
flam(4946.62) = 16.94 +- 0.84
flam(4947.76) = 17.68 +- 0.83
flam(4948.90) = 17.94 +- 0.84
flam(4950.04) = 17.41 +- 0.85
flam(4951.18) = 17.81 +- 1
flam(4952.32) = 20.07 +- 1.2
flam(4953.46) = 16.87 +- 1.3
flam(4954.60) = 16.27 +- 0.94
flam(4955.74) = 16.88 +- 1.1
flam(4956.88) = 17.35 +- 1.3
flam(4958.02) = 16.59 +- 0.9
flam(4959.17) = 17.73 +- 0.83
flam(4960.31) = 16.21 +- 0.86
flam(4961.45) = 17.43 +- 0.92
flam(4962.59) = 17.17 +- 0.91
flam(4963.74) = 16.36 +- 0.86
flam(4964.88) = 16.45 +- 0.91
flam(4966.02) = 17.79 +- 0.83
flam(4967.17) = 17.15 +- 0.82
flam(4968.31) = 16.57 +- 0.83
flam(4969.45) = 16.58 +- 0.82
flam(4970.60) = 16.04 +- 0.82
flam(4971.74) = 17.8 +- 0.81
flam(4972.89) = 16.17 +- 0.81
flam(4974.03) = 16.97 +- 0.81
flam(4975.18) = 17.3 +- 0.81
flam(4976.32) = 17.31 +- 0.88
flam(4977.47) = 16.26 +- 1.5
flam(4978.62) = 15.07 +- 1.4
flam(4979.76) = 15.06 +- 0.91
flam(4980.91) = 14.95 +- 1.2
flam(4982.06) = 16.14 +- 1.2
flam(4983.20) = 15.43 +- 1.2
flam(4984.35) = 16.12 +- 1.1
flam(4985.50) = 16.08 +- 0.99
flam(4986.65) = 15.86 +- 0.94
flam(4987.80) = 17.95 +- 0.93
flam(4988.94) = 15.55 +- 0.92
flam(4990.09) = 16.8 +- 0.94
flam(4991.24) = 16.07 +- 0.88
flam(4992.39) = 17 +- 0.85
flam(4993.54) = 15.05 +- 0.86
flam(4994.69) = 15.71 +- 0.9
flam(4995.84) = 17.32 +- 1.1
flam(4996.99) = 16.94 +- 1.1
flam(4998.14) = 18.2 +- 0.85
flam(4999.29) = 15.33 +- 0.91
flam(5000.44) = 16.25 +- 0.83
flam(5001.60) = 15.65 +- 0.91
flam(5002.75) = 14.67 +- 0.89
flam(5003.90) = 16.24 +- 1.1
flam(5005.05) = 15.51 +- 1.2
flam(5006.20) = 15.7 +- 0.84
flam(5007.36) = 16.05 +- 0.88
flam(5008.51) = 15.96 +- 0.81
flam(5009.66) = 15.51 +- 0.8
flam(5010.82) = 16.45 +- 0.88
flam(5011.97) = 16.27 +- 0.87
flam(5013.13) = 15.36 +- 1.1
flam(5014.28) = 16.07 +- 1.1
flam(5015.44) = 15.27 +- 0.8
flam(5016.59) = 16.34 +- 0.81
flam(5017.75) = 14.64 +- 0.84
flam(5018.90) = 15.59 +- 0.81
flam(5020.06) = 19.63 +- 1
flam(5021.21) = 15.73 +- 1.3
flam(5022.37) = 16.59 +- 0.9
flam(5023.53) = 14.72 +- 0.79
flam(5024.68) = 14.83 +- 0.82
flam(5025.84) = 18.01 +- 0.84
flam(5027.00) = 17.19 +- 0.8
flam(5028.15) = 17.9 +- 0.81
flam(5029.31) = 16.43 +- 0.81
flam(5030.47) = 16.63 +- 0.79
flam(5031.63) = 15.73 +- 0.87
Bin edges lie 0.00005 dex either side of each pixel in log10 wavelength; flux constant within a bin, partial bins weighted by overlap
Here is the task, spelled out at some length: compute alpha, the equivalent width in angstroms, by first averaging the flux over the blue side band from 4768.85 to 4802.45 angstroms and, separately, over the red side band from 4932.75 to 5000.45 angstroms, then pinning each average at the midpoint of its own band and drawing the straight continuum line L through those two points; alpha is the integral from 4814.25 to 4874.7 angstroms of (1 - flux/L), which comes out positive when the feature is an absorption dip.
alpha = 2.8 angstroms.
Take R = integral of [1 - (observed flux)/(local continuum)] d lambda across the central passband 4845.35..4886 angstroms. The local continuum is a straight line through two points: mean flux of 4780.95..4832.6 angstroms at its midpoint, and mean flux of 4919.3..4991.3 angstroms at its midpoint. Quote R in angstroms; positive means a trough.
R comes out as 3.07 angstroms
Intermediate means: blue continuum 17.4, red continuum 17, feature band 15.9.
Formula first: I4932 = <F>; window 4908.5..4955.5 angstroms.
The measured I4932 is 17.4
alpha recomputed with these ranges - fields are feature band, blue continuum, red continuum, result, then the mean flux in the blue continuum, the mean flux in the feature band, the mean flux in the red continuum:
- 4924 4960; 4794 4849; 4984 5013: -2.04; 17.3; 17.4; 16.2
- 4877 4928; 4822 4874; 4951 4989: -1.63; 16.3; 17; 16.7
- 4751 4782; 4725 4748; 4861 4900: -1.17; 16.7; 17.2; 16.1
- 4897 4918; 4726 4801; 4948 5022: -1.12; 17.2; 17.6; 16.5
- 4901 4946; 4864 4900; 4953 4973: -2.25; 16.3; 17.4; 16.9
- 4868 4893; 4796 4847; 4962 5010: 1.35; 17.3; 16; 16.3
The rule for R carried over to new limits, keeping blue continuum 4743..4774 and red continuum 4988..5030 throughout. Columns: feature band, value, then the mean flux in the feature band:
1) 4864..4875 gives 0.59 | 15.8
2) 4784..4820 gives -1.17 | 17.5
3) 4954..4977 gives -0.77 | 16.9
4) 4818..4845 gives -0.51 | 17.2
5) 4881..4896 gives 0.43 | 16.2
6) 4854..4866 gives 1.27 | 15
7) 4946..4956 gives -0.70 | 17.6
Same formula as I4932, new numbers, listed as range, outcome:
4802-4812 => 16.7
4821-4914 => 16.6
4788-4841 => 17.4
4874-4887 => 16.2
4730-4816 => 17.2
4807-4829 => 17.3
